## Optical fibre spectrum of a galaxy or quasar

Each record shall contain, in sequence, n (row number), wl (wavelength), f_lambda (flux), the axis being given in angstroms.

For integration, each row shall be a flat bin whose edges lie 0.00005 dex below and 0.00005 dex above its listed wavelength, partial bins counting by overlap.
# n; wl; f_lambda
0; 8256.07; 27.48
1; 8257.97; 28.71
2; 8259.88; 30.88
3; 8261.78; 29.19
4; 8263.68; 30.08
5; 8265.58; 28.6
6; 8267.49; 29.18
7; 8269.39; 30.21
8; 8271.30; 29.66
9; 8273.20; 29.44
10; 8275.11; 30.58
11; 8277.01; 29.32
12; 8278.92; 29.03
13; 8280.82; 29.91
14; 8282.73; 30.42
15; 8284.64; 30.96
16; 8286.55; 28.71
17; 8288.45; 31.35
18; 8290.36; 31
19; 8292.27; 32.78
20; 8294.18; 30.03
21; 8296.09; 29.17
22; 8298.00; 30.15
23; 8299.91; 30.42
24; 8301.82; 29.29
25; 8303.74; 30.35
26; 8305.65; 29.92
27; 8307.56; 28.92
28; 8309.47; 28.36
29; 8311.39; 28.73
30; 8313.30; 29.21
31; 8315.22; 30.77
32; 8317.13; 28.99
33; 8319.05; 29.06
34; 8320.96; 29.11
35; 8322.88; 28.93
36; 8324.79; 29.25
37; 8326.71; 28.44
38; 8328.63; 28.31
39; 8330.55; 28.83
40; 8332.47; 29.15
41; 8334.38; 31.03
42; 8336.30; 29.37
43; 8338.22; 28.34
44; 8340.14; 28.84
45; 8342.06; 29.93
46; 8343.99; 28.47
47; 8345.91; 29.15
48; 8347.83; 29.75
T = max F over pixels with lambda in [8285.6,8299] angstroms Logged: 32.78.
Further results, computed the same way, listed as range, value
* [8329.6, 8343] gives 31.03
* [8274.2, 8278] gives 30.58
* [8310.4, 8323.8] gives 30.77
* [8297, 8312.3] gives 30.42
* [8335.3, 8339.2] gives 29.37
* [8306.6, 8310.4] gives 28.92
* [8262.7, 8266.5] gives 30.08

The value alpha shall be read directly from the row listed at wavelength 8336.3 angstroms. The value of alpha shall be 29.37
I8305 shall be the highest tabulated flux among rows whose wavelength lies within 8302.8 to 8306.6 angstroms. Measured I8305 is 30.35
